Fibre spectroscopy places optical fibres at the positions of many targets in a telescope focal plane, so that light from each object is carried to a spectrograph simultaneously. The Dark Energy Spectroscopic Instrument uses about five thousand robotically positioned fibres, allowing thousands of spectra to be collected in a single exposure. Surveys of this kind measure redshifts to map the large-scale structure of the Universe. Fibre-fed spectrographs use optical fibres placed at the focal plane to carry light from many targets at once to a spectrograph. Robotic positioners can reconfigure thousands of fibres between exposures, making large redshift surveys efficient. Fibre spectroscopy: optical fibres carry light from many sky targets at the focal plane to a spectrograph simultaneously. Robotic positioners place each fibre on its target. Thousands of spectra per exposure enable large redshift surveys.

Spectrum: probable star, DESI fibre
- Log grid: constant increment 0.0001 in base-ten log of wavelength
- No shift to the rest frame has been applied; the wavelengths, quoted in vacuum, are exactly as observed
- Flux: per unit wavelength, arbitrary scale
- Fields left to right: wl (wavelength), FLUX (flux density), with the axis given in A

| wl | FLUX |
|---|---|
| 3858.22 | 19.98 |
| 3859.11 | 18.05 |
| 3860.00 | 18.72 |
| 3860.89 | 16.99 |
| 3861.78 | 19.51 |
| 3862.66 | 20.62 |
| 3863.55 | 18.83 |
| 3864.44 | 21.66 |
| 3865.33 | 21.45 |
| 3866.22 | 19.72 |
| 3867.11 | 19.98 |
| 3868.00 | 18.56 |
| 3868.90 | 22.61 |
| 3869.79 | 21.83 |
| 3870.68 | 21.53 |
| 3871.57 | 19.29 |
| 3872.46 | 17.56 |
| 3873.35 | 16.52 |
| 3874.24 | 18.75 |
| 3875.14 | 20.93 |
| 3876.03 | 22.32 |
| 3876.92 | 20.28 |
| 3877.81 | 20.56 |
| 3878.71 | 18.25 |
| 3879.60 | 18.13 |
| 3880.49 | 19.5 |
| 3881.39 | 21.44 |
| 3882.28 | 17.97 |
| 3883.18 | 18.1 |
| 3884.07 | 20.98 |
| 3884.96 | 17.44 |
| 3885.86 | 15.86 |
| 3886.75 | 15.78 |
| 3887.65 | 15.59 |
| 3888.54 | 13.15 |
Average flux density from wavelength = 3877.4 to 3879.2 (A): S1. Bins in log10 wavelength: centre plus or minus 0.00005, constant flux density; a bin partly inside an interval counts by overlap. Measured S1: 19.3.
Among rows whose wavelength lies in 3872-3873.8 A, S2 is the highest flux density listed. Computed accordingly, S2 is 17.56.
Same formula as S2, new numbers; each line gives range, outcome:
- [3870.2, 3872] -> 21.53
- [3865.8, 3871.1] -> 22.61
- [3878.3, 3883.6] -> 21.44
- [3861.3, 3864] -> 20.62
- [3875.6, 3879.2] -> 22.32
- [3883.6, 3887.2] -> 20.98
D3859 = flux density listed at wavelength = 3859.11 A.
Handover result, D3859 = 18.05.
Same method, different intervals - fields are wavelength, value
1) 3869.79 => 21.83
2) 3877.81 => 20.56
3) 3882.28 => 17.97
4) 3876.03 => 22.32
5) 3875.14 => 20.93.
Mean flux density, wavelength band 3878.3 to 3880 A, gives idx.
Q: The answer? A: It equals 18.2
